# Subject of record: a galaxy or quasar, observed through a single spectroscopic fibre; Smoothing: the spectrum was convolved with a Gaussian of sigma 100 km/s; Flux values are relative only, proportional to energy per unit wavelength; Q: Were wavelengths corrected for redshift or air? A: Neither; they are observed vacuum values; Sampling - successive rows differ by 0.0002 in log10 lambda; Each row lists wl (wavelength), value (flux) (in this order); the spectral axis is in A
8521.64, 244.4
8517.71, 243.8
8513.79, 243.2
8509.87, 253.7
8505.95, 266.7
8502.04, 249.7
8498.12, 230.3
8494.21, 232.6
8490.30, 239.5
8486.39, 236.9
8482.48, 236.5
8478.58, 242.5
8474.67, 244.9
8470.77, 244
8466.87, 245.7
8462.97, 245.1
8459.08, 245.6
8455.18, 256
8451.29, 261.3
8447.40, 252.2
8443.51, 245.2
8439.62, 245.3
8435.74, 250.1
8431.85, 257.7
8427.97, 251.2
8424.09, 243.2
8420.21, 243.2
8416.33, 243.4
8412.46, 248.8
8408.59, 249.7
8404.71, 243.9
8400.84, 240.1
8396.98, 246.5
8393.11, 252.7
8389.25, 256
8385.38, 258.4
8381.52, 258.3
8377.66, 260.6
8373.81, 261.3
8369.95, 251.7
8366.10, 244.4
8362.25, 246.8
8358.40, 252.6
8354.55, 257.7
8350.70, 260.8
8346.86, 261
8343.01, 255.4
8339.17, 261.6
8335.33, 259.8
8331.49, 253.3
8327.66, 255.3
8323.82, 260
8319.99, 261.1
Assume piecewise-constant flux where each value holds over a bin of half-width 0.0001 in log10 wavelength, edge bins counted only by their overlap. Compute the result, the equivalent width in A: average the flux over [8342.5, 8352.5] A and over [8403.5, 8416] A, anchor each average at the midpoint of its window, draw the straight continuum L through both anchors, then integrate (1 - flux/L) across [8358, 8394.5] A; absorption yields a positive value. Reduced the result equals -0.1 A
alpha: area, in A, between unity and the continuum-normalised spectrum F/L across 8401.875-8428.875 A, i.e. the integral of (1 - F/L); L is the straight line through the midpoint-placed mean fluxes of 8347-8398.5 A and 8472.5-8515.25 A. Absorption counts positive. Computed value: 0.5 A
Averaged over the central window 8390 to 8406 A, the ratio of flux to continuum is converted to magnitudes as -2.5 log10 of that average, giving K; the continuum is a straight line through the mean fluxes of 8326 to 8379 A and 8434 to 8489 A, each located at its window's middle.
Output 0.023 mag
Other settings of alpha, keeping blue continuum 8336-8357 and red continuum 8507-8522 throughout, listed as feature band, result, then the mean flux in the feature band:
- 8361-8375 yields 0.37 A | 251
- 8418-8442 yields 0.48 A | 248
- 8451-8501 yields 1.52 A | 243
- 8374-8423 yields 0.99 A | 250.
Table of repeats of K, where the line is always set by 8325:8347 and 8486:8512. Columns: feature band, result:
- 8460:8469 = 0.01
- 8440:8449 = 0.00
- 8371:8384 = -0.02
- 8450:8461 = -0.02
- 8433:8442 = 0.00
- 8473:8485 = 0.02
